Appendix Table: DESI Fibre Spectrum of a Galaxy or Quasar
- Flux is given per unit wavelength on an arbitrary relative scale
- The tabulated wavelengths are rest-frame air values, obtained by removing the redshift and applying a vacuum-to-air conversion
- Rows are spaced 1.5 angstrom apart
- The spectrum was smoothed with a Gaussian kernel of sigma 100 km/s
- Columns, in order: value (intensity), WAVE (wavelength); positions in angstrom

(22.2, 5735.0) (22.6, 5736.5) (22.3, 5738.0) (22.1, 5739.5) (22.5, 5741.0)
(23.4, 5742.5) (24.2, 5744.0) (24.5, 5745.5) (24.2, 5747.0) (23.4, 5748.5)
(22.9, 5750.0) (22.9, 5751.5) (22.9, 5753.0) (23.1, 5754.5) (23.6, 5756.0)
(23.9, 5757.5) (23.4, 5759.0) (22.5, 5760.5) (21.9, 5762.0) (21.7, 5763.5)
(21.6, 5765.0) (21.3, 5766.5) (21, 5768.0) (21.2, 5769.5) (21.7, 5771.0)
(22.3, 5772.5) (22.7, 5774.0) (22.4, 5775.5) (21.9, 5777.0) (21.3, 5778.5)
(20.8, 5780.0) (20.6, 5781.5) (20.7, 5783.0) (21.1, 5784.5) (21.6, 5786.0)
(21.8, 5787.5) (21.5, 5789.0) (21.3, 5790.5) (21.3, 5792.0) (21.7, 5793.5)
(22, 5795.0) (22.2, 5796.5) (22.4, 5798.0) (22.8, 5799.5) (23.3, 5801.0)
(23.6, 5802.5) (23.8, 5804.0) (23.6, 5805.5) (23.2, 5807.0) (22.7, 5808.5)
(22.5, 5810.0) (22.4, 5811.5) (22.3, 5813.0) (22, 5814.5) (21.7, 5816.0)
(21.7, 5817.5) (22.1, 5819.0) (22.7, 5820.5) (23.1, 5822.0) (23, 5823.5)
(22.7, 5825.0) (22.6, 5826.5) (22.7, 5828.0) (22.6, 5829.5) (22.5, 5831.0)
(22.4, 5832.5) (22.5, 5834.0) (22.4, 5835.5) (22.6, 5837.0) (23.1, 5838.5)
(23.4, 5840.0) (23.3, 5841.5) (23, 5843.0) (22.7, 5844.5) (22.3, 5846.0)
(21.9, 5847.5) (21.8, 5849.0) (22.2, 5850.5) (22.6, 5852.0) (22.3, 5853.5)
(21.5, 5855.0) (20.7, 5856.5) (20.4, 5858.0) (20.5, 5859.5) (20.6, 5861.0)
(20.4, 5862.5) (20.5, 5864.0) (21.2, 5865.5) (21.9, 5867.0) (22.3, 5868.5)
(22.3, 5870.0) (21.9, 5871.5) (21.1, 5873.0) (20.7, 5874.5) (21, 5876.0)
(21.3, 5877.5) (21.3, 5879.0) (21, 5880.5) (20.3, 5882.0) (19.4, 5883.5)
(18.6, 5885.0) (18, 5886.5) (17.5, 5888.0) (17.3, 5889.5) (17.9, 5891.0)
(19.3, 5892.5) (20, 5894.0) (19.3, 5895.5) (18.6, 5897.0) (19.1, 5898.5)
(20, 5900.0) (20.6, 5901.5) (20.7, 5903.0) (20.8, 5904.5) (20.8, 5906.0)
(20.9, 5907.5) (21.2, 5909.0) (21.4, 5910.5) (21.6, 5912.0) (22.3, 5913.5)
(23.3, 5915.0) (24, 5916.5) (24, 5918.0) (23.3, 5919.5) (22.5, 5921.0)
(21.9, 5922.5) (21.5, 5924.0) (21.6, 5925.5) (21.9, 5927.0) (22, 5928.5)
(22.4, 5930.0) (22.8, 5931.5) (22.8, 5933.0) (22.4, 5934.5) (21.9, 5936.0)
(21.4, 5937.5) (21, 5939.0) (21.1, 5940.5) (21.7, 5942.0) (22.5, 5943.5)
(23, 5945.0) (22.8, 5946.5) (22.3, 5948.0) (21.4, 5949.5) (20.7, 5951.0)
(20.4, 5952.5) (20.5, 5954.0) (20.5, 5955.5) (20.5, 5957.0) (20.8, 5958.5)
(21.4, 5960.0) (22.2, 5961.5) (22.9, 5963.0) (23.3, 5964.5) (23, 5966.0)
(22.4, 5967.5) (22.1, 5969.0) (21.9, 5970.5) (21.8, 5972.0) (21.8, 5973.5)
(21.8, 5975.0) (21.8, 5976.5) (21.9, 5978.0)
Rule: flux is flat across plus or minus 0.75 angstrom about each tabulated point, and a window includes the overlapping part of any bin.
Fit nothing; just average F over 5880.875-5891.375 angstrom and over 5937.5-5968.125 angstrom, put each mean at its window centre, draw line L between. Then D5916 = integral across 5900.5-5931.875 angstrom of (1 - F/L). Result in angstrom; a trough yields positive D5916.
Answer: -3.11 angstrom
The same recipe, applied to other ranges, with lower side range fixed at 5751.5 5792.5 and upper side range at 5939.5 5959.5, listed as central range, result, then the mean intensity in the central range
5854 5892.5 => 2.22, 20.4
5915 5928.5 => -0.70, 22.6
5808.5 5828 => -0.58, 22.4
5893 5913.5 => 1.04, 20.4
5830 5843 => -0.63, 22.8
